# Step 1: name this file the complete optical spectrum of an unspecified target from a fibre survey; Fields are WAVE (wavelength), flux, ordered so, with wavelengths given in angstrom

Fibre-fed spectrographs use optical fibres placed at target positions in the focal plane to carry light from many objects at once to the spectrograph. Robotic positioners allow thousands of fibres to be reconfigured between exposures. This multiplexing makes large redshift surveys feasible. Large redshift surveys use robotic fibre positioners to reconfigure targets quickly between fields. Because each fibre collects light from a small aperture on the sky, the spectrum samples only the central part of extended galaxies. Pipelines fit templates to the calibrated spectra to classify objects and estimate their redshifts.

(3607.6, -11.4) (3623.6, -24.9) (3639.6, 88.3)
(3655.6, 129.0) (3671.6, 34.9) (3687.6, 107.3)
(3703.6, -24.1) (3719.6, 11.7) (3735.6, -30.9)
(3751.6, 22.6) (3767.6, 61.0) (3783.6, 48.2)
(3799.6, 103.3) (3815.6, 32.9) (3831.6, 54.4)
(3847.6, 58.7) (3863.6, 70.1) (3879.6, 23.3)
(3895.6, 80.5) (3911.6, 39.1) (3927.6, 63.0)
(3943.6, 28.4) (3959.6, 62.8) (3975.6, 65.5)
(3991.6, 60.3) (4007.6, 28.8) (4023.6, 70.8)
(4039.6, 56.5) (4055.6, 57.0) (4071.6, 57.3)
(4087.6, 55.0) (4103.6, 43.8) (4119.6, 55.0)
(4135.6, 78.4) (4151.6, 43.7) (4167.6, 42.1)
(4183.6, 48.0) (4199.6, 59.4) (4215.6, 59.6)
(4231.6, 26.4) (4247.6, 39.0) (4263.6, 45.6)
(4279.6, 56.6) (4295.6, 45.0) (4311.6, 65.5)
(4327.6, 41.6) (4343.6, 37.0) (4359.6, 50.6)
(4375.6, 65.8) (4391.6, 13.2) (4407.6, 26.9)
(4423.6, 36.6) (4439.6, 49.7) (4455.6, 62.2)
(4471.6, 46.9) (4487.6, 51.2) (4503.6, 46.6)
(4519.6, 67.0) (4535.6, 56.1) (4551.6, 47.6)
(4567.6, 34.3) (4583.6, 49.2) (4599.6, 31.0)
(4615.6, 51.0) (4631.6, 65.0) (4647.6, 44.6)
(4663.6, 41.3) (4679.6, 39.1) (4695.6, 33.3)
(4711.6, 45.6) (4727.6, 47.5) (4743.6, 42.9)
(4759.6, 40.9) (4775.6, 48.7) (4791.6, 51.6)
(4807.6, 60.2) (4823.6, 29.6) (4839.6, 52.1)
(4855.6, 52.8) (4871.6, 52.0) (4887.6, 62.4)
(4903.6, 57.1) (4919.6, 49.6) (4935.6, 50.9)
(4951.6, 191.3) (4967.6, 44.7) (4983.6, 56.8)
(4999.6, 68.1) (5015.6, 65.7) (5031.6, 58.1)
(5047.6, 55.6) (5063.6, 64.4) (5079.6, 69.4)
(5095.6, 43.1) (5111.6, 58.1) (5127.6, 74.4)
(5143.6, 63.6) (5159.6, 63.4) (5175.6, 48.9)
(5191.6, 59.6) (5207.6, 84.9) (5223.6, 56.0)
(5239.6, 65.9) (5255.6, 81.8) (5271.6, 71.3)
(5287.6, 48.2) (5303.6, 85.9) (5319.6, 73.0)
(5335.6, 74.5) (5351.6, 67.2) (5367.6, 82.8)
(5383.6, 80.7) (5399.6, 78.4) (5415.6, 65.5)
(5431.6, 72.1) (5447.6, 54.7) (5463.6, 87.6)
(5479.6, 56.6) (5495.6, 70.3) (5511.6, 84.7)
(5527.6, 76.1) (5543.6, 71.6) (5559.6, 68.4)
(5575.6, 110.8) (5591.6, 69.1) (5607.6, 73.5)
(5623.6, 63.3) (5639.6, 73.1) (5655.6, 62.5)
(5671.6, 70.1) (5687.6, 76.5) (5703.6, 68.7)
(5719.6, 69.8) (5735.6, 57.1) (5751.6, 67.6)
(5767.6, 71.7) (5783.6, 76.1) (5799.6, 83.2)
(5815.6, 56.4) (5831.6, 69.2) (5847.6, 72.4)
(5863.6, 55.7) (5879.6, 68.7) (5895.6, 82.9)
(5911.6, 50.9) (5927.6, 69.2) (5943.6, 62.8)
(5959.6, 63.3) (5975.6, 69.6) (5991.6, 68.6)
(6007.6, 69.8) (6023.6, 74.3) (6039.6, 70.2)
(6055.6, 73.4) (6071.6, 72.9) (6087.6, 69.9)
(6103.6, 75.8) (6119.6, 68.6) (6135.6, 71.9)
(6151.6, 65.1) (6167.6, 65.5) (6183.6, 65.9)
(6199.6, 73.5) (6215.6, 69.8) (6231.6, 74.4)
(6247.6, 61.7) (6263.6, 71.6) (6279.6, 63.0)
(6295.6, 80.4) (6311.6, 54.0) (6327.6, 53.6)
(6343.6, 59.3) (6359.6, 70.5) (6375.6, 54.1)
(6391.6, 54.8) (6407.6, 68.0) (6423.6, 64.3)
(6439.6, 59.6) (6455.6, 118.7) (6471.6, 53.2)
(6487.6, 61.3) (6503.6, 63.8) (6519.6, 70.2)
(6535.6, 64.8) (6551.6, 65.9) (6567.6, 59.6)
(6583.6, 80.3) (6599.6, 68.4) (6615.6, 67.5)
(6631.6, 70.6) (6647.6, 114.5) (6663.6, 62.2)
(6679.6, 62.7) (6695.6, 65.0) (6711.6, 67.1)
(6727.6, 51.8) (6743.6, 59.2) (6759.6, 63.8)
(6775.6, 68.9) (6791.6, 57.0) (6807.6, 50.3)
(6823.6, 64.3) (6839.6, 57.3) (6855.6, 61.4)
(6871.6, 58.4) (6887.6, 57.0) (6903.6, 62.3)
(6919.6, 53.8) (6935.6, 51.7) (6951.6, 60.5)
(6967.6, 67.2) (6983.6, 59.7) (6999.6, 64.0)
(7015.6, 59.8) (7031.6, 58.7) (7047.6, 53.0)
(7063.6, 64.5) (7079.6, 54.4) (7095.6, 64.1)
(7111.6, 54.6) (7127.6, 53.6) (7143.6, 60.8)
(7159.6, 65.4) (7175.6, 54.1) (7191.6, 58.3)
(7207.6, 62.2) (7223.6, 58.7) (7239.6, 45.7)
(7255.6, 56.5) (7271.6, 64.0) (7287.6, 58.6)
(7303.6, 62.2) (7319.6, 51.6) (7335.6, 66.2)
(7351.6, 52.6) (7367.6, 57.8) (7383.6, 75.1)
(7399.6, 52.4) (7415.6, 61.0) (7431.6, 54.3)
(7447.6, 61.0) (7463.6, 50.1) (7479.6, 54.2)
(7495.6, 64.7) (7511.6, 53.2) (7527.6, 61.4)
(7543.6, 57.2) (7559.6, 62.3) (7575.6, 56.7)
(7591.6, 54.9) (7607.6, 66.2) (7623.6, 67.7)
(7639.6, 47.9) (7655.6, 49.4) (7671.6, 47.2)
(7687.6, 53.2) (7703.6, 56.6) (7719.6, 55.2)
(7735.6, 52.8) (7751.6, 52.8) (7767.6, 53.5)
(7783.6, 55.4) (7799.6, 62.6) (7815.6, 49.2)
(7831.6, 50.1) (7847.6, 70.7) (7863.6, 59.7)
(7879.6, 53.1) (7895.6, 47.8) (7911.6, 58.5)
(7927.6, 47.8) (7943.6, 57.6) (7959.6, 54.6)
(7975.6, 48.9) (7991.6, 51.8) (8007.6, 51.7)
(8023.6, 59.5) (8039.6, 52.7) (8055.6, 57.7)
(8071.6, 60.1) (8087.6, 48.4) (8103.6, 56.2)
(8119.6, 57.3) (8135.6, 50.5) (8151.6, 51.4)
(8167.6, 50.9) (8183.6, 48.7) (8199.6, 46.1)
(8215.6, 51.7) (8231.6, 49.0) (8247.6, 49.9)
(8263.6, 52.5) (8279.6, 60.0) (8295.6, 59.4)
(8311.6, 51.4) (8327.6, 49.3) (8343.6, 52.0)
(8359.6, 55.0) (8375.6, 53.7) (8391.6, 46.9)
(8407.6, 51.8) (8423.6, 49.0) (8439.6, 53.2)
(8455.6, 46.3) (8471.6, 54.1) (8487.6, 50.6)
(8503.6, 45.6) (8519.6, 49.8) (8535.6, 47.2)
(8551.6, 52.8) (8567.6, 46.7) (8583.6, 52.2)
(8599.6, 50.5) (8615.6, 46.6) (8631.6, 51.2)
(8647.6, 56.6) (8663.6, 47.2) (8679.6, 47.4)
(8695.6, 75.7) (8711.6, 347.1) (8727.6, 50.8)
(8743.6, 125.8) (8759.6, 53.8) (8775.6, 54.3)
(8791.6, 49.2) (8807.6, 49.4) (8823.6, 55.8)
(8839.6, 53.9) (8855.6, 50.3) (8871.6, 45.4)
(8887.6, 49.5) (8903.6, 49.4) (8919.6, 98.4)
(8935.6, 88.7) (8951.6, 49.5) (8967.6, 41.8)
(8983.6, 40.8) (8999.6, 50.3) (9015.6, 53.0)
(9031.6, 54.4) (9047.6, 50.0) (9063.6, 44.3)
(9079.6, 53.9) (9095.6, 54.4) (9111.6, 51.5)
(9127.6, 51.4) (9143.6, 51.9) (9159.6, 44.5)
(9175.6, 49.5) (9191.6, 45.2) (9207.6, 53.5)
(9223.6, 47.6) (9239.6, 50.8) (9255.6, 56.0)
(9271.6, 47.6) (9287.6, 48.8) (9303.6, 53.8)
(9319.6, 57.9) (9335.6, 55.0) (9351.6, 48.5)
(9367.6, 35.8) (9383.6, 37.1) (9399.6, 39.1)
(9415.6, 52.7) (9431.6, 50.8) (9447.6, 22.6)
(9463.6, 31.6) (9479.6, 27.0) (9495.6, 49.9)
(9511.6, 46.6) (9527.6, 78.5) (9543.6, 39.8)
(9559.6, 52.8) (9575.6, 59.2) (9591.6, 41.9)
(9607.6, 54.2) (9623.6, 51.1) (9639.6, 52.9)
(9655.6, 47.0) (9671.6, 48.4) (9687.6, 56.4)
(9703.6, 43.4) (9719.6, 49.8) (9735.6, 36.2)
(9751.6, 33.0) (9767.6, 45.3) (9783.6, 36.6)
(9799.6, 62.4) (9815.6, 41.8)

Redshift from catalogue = 0.33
